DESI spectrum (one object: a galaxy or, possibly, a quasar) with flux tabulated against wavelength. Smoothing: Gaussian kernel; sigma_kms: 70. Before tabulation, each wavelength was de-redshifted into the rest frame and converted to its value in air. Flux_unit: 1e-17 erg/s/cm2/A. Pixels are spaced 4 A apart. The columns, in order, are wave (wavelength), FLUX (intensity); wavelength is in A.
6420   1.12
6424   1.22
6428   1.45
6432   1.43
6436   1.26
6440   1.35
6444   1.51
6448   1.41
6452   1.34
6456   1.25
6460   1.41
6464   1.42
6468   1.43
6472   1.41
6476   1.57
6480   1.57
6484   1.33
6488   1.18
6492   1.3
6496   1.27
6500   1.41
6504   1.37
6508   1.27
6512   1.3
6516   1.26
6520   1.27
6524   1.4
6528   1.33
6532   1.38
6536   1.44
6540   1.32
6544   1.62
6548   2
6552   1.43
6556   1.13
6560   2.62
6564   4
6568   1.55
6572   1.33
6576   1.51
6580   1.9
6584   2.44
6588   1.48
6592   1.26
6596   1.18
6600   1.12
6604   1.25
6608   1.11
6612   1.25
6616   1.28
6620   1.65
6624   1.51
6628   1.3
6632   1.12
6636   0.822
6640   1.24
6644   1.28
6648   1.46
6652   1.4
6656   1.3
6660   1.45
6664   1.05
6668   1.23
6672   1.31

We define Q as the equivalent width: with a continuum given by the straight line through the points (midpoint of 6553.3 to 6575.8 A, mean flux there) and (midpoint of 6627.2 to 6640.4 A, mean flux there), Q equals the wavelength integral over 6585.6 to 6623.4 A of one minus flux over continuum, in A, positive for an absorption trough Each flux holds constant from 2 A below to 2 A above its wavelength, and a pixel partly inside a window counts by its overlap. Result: 4.4 A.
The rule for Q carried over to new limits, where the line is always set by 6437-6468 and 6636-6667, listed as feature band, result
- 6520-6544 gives -0.81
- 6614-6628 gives -1.74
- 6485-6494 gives 0.75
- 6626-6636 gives 1.21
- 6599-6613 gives 1.28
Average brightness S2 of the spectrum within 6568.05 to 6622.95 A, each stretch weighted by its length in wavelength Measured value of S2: 1.45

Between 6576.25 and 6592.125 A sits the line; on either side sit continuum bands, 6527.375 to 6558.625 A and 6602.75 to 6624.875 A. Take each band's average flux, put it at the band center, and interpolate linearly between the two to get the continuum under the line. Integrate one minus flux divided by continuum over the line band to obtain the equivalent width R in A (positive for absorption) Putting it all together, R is -4.6 A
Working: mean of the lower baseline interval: 1.49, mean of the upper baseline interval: 1.34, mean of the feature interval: 1.8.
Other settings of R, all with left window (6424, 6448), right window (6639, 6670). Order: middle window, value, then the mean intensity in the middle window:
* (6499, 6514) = 0.3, 1.33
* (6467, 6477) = -0.7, 1.46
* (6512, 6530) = 0.5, 1.31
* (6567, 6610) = -4.4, 1.46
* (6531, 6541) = -0.3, 1.39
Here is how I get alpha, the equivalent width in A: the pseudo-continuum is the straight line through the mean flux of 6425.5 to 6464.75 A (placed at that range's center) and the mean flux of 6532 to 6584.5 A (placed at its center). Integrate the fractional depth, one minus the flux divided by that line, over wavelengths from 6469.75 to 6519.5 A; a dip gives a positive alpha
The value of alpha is 7.0 A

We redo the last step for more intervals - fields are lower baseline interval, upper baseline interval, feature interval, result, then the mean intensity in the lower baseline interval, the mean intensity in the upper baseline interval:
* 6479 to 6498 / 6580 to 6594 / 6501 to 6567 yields -4.1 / 1.32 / 1.75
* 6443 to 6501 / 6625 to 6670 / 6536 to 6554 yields -3.4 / 1.38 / 1.25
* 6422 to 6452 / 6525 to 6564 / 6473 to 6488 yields 0.6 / 1.37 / 1.7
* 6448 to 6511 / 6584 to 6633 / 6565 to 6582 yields -4.6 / 1.37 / 1.34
